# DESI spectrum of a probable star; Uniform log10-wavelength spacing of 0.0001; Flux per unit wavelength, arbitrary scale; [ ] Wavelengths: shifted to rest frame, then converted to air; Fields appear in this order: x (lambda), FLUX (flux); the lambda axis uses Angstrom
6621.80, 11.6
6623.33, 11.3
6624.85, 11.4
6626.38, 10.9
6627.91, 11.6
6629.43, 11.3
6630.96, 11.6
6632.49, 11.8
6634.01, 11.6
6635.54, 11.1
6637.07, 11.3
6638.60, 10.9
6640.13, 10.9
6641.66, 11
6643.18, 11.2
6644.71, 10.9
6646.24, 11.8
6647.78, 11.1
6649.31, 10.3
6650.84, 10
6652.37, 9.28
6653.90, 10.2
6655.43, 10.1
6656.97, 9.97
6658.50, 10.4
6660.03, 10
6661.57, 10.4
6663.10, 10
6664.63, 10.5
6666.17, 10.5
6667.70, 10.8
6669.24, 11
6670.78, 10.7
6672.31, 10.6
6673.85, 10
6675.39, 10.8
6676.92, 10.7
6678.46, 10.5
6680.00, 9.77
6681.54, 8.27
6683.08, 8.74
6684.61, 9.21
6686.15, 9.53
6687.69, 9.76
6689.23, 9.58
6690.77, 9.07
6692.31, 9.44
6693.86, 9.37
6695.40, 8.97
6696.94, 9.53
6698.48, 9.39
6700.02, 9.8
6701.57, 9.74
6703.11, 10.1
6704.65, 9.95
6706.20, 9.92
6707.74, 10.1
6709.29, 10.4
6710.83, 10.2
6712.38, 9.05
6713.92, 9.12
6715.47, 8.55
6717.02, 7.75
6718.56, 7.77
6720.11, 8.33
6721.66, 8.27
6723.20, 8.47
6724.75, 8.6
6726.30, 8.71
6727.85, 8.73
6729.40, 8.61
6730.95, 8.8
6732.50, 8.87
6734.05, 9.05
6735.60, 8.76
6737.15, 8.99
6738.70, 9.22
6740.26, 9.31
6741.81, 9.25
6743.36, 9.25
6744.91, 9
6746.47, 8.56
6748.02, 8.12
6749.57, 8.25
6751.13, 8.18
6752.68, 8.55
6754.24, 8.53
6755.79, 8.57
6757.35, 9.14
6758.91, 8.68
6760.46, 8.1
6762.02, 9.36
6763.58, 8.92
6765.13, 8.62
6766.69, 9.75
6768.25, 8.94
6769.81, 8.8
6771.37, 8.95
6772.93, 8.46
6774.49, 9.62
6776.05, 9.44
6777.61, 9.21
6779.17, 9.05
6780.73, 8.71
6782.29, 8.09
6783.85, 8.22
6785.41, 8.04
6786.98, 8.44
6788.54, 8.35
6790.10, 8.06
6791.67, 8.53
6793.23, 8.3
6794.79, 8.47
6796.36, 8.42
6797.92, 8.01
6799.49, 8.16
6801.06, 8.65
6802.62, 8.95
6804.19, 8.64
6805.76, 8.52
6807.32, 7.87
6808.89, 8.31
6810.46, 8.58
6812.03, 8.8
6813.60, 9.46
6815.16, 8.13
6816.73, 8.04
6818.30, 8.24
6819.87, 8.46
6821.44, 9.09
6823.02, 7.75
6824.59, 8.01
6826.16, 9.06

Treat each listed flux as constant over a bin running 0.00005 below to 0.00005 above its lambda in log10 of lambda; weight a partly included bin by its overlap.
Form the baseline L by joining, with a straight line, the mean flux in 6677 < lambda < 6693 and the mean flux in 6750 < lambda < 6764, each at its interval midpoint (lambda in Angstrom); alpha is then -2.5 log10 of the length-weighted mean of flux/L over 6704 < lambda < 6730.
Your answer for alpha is 0.02 mag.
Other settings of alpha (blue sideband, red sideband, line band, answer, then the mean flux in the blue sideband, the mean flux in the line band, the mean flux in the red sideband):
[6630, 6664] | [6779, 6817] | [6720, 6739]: 0.09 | 10.7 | 8.73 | 8.43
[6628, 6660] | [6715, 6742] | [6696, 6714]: -0.06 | 10.8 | 9.8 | 8.66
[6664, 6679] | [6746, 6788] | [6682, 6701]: 0.10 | 10.6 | 9.35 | 8.71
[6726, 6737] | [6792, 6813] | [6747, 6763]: 0.02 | 8.81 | 8.55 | 8.45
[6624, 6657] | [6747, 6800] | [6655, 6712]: 0.03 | 10.9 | 9.93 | 8.62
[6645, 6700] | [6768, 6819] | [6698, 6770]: 0.04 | 10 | 8.96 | 8.56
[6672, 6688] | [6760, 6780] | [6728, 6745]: 0.04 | 9.79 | 9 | 9.03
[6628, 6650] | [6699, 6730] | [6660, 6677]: -0.01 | 11.2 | 10.5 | 9.11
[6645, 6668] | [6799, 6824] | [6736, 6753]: 0.06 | 10.4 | 8.8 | 8.48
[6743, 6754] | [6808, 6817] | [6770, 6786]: -0.03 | 8.53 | 8.79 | 8.58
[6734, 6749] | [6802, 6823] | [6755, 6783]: -0.02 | 8.94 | 8.91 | 8.51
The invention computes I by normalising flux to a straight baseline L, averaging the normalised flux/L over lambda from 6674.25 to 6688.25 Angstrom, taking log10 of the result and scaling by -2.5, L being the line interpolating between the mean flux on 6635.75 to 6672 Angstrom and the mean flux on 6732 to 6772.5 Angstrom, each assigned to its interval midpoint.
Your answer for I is 0.043 mag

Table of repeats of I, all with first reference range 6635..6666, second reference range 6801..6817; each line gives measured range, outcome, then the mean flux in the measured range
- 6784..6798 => 0.06 mag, 8.3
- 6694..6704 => 0.04 mag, 9.59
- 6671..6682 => 0.01 mag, 10.2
